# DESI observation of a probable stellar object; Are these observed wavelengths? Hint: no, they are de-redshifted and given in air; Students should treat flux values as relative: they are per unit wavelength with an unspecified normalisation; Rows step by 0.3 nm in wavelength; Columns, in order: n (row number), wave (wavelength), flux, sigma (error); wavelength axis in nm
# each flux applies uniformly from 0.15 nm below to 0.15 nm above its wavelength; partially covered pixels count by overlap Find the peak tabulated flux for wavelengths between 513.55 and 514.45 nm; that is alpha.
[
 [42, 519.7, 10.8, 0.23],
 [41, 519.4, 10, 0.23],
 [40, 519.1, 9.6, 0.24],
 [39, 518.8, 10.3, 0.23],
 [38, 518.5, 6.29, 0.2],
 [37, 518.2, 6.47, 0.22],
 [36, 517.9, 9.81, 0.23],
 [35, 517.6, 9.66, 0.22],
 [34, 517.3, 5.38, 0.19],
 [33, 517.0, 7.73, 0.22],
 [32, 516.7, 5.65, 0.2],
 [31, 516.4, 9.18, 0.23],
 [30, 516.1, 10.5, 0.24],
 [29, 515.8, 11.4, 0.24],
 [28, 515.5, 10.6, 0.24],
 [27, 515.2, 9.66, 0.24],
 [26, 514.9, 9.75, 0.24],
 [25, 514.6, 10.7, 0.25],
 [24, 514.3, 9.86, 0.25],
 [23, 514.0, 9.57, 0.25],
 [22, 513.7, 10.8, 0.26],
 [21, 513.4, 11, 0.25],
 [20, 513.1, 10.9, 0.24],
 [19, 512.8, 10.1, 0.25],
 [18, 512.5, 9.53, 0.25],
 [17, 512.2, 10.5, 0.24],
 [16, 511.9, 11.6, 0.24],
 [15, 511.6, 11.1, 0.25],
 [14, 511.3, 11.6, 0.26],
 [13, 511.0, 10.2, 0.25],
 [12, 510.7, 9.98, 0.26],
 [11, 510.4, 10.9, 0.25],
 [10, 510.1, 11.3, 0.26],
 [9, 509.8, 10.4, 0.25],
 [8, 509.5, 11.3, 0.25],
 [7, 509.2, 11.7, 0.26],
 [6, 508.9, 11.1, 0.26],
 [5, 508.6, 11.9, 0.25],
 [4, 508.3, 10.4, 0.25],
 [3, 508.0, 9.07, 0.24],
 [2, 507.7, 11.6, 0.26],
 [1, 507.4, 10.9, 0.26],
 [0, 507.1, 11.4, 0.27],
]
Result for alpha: 10.8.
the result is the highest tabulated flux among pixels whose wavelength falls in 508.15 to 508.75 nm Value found 11.9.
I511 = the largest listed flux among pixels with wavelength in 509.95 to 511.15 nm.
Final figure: 11.3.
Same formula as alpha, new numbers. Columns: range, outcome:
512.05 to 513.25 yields 10.9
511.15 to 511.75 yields 11.6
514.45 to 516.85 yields 11.4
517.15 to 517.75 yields 9.66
